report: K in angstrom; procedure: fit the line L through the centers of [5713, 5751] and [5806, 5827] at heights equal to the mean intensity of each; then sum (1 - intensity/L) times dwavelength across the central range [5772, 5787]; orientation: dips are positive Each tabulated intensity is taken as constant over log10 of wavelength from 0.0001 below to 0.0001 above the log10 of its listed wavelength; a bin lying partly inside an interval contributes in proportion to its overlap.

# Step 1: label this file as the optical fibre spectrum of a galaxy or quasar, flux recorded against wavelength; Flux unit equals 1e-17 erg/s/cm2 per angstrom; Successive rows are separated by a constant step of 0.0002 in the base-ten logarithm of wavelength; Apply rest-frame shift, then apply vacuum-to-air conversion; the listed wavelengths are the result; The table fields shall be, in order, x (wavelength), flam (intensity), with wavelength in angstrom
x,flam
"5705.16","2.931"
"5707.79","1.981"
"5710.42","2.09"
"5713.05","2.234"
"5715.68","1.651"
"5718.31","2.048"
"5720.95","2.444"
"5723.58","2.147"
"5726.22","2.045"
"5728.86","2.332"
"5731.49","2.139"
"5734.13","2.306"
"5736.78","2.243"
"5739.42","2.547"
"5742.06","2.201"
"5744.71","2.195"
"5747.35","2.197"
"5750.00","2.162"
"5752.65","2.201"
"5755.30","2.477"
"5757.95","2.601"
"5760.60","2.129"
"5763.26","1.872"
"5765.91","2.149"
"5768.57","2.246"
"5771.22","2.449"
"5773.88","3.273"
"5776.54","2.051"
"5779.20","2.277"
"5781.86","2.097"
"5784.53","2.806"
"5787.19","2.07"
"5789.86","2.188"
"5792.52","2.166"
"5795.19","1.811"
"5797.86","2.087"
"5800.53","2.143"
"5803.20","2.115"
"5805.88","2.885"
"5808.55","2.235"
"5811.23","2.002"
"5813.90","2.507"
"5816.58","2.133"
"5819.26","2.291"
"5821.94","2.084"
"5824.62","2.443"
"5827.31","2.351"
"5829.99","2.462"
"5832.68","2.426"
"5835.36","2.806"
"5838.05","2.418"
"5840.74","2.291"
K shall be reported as -1.5 angstrom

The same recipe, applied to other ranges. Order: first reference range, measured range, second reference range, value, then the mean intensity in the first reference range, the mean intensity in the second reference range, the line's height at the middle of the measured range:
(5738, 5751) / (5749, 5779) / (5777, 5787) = -0.4 angstrom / 2.26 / 2.33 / 2.3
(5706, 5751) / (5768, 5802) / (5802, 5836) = 0.1 angstrom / 2.18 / 2.36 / 2.29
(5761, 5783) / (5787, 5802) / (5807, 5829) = 1.3 angstrom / 2.3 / 2.27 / 2.28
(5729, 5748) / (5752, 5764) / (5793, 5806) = -0.3 angstrom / 2.27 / 2.14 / 2.23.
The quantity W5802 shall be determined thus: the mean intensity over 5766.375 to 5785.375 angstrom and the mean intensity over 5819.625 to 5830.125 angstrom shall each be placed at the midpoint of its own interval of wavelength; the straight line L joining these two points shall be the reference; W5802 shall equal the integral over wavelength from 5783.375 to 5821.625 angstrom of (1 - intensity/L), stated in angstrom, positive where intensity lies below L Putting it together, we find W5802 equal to 2.1 angstrom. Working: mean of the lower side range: 2.43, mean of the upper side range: 2.32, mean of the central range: 2.24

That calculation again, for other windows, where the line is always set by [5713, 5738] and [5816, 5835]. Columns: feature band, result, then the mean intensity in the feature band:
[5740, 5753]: -0.10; 2.21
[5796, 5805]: 0.63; 2.14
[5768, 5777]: -1.31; 2.57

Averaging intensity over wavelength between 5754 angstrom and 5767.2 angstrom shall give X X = 2.25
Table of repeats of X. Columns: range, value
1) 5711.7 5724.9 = 2.11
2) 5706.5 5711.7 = 2.04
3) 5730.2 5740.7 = 2.31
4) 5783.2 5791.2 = 2.36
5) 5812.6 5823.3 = 2.25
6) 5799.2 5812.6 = 2.28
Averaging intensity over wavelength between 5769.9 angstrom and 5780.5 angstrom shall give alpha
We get 2.51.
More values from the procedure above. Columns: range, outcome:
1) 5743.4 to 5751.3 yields 2.19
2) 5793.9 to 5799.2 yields 1.95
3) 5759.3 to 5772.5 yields 2.17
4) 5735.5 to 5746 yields 2.3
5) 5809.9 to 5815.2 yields 2.26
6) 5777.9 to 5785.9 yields 2.39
